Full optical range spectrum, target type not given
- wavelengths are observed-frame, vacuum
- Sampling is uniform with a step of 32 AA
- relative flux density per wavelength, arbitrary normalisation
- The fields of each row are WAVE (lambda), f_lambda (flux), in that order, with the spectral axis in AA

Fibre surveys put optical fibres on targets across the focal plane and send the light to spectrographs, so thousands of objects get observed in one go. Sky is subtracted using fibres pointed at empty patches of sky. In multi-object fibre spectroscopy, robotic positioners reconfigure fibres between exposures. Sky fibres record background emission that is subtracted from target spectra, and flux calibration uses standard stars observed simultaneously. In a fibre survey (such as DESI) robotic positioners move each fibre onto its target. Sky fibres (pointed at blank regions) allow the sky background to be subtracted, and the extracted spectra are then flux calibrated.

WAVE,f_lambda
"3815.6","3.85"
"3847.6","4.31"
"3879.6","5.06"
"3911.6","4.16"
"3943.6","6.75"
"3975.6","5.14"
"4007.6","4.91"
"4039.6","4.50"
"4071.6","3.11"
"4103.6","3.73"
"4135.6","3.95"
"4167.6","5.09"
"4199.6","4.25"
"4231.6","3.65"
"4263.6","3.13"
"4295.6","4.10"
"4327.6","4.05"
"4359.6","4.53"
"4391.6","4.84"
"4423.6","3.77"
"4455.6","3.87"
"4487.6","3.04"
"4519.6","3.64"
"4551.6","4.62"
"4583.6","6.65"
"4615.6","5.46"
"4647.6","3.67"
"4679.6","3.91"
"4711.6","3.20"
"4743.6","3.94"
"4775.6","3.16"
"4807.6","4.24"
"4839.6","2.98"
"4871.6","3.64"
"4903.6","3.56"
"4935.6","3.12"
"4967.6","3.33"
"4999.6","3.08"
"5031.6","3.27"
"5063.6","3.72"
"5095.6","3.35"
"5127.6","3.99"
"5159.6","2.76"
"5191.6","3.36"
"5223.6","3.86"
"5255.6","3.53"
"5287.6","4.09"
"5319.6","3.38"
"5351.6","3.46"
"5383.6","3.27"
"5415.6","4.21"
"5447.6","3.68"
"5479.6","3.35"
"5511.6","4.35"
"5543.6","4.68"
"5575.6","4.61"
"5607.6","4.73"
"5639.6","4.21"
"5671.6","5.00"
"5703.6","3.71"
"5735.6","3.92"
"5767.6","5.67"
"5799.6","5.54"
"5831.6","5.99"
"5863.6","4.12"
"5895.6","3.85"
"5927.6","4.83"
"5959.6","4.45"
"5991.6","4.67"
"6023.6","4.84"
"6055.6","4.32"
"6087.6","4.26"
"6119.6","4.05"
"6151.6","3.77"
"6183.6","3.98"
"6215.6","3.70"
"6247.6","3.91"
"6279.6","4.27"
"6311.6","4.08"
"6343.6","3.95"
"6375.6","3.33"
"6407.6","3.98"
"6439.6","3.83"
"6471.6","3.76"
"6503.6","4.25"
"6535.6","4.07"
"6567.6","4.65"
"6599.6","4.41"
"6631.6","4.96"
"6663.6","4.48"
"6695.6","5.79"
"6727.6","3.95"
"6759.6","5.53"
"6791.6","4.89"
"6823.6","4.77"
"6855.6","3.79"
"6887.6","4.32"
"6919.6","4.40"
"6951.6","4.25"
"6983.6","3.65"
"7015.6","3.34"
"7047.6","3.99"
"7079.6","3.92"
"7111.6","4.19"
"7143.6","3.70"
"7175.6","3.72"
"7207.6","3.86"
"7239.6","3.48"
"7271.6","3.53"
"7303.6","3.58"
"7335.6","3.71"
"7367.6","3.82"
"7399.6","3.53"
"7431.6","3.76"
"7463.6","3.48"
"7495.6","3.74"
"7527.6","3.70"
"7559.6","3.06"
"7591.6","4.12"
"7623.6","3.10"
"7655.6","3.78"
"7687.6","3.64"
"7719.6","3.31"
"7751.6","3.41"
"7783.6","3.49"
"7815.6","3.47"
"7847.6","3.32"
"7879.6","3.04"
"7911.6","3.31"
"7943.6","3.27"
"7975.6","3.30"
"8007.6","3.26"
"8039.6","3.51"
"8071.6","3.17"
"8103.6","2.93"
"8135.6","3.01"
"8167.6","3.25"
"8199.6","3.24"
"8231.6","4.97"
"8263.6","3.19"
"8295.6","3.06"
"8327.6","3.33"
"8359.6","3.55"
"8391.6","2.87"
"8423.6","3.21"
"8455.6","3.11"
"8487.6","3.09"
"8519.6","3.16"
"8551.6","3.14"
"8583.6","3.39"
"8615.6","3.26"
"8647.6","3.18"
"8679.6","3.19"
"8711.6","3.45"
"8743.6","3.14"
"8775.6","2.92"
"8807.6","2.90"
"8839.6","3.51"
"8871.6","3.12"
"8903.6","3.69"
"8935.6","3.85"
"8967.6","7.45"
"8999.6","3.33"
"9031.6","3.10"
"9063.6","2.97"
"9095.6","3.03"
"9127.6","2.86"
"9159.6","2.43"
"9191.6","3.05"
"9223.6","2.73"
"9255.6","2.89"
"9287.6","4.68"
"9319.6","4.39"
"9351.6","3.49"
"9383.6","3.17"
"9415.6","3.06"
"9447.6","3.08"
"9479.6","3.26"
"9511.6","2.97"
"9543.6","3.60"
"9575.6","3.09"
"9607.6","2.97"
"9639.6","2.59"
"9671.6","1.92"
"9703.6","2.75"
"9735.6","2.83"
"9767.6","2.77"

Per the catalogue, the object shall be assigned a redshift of 1.40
